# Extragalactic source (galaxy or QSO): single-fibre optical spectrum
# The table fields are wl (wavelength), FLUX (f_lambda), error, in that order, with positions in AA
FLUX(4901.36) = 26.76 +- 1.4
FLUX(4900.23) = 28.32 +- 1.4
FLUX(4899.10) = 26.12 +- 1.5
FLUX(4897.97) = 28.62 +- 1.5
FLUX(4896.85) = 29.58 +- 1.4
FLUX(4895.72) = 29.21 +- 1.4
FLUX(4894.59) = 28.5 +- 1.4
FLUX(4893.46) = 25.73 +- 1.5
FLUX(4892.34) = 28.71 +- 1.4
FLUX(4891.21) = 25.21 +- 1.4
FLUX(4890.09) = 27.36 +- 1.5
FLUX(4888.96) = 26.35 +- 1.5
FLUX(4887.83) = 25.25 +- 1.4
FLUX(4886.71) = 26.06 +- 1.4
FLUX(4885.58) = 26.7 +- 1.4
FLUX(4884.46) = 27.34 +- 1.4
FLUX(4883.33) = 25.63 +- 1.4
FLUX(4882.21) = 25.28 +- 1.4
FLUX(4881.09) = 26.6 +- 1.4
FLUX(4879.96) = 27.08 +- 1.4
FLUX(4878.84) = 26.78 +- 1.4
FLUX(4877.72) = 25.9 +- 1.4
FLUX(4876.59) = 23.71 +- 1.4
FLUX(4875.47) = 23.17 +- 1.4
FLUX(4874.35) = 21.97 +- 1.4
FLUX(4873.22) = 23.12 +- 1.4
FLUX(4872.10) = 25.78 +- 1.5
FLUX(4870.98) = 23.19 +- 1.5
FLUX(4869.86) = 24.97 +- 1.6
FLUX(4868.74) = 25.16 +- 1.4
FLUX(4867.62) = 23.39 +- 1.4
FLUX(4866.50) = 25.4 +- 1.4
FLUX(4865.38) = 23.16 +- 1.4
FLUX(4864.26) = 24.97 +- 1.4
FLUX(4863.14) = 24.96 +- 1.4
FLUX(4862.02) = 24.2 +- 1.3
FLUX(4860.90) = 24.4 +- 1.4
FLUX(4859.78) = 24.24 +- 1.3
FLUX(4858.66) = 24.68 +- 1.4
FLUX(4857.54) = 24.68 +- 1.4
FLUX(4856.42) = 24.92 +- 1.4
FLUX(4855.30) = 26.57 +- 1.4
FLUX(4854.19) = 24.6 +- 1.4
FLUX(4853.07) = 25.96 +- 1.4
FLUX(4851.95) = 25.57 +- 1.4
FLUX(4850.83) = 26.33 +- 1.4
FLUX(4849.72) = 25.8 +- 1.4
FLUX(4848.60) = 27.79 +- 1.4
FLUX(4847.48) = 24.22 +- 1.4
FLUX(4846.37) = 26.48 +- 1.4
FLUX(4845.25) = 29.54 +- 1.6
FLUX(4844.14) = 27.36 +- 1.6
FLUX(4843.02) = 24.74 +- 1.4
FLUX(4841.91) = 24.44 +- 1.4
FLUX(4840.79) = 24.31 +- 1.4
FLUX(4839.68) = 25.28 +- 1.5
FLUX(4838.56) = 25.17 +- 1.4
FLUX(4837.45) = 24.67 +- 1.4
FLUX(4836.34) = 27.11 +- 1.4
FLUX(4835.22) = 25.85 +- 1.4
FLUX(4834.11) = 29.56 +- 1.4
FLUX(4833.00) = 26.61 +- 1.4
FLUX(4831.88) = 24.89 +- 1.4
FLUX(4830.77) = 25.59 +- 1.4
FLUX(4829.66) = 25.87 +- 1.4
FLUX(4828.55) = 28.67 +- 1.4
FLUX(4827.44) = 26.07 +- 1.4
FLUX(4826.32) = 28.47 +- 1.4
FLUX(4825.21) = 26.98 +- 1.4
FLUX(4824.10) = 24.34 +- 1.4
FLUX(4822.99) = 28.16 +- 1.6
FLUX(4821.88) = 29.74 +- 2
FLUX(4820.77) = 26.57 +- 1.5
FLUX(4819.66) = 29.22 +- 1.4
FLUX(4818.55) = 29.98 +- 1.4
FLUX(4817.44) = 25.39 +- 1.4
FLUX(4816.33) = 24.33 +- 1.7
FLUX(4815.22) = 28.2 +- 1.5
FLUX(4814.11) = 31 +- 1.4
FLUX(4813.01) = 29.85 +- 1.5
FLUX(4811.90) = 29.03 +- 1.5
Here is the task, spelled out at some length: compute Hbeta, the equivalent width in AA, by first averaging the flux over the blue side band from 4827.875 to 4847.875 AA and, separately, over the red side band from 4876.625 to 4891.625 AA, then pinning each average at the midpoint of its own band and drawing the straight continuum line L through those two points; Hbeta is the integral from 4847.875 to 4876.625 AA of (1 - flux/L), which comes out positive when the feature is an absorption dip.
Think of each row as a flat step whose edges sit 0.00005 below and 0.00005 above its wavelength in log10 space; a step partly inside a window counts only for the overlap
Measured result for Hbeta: 1.58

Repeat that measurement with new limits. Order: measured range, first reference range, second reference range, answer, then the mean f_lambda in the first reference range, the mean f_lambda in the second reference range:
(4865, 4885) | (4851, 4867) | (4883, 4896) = 0.8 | 24.9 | 26.8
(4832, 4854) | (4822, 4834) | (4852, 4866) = -0.2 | 26.8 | 24.8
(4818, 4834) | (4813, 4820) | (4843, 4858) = 0.2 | 28.1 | 26.1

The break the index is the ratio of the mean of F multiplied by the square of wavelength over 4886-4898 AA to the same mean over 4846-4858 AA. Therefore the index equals 1.1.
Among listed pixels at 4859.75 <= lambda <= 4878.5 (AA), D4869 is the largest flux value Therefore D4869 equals 25.9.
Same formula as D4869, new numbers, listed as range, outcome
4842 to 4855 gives 29.54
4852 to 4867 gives 26.57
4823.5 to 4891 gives 29.56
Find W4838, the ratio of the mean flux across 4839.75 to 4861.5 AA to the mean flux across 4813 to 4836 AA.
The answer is 0.94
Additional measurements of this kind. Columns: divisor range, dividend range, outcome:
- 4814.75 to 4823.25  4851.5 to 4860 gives 0.91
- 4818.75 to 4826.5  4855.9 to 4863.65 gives 0.89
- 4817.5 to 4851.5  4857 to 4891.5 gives 0.94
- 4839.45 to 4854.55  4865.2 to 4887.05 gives 0.97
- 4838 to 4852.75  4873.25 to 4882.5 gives 0.96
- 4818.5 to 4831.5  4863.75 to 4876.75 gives 0.88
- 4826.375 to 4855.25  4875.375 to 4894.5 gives 1.00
